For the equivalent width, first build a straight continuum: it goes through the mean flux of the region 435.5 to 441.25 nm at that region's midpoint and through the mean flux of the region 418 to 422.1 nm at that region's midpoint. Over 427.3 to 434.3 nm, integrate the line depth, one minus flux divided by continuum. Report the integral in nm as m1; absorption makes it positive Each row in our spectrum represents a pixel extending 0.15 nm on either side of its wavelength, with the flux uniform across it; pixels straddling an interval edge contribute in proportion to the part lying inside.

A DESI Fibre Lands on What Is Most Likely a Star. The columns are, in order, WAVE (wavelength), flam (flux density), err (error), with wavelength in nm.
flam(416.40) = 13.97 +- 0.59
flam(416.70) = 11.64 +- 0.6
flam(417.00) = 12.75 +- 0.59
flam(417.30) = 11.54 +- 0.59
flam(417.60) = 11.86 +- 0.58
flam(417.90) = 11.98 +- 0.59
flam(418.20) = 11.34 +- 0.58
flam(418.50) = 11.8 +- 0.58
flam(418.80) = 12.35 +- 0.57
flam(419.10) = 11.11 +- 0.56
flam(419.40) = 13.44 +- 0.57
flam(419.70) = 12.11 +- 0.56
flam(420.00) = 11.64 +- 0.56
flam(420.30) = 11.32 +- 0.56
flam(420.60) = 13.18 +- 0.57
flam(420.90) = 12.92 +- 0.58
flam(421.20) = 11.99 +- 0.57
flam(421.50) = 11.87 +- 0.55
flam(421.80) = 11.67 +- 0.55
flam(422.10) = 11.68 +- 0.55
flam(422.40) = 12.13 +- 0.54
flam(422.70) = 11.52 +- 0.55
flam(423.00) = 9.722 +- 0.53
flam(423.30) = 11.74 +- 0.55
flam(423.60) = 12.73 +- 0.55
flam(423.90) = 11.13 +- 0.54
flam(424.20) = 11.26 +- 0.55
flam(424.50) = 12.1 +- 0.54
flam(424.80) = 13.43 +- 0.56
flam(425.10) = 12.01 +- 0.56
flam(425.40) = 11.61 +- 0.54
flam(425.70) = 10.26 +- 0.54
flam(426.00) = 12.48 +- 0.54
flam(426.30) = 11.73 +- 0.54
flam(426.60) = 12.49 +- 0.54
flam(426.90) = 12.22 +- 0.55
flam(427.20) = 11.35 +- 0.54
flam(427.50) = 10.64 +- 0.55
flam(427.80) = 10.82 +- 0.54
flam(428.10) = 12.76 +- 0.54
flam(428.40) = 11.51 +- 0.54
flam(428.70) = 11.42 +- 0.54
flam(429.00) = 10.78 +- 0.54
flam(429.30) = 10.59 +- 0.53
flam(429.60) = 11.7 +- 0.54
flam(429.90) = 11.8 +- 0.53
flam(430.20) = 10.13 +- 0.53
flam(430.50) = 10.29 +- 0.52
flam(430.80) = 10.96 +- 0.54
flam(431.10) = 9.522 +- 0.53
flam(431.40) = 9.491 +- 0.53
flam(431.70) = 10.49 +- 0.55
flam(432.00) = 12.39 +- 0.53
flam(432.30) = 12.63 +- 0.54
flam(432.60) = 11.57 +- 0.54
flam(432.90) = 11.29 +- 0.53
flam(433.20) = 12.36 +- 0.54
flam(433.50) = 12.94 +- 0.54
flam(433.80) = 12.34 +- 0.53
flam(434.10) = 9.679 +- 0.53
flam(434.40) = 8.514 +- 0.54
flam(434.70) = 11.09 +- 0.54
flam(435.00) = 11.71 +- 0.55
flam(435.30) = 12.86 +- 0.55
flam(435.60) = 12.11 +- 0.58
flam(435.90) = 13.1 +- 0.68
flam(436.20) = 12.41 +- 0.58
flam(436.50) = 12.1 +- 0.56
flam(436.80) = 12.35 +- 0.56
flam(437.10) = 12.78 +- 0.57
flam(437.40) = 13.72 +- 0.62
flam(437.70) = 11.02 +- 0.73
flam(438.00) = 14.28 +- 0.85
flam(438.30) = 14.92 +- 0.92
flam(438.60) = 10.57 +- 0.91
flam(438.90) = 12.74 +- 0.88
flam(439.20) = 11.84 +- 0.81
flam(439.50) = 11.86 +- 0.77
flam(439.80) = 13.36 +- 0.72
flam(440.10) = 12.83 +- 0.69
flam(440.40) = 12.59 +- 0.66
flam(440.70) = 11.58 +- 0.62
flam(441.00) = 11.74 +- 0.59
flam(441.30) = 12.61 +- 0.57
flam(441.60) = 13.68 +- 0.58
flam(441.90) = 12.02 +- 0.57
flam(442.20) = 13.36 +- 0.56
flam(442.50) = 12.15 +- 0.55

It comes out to 0.64 nm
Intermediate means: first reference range 12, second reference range 12.5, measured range 11.2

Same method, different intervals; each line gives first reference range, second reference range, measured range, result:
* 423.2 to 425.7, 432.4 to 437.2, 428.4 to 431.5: 0.30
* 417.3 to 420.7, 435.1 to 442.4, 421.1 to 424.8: 0.12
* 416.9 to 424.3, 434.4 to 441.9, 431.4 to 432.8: 0.08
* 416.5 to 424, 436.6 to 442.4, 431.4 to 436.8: 0.31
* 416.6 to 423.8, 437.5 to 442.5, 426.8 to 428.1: 0.08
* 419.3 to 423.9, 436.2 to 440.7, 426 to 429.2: 0.15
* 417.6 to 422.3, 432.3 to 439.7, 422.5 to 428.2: 0.18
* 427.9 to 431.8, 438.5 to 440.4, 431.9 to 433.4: -0.10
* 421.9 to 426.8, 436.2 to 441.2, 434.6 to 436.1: 0.01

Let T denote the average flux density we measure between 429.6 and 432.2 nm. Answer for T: 10.7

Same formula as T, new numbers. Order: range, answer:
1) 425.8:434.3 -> 11.3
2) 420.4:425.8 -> 11.8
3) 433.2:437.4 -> 11.9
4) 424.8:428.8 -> 11.7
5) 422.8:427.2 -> 11.8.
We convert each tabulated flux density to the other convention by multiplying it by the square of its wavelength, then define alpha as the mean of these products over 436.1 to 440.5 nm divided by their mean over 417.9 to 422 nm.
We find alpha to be 1.14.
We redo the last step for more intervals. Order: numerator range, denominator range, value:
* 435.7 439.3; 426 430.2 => 1.15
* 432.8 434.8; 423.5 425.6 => 0.97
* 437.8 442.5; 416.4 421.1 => 1.15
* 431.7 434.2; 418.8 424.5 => 1.05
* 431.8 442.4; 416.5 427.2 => 1.10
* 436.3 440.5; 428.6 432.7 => 1.19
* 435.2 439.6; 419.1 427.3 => 1.13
